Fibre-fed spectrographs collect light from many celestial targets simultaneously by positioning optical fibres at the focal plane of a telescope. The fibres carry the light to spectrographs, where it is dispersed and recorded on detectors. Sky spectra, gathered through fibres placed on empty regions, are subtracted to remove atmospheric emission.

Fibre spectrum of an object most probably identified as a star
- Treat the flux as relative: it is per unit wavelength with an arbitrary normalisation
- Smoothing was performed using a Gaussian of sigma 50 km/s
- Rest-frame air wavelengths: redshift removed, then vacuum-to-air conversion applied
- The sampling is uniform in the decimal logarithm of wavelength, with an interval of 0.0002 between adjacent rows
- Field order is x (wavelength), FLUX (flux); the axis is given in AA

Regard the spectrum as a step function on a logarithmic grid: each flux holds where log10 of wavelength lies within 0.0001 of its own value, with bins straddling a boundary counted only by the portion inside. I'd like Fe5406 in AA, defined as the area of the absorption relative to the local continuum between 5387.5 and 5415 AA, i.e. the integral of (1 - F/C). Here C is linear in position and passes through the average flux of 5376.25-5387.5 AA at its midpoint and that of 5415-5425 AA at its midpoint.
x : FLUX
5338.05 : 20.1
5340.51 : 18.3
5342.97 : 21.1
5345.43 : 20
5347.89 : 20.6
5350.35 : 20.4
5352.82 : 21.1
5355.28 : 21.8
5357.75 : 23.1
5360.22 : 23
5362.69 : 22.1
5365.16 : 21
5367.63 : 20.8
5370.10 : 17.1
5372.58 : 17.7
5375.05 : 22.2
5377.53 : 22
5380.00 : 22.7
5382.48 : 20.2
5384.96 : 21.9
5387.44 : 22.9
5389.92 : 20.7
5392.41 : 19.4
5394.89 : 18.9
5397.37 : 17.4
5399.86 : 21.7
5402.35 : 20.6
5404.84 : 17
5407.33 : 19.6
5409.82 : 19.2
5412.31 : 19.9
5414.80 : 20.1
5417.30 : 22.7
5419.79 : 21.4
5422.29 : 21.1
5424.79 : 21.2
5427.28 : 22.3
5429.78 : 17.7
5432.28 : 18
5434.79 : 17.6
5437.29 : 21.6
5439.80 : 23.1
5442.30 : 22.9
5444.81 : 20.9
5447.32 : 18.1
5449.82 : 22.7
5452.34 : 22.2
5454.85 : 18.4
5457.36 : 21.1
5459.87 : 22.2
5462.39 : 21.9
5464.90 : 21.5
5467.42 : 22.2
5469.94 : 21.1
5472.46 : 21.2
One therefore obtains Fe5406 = 2.6 AA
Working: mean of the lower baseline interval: 21.8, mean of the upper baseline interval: 21.5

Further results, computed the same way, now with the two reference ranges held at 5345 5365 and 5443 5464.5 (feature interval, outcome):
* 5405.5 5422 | 0.65 AA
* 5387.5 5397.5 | 0.75 AA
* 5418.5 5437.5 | 1.00 AA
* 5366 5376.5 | 0.93 AA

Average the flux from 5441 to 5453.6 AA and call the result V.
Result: 21.4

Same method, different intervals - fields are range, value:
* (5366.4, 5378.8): 20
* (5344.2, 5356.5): 20.8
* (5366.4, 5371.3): 19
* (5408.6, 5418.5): 20.5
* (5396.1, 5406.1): 19.2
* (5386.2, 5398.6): 19.9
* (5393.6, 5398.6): 18.2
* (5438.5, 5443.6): 23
